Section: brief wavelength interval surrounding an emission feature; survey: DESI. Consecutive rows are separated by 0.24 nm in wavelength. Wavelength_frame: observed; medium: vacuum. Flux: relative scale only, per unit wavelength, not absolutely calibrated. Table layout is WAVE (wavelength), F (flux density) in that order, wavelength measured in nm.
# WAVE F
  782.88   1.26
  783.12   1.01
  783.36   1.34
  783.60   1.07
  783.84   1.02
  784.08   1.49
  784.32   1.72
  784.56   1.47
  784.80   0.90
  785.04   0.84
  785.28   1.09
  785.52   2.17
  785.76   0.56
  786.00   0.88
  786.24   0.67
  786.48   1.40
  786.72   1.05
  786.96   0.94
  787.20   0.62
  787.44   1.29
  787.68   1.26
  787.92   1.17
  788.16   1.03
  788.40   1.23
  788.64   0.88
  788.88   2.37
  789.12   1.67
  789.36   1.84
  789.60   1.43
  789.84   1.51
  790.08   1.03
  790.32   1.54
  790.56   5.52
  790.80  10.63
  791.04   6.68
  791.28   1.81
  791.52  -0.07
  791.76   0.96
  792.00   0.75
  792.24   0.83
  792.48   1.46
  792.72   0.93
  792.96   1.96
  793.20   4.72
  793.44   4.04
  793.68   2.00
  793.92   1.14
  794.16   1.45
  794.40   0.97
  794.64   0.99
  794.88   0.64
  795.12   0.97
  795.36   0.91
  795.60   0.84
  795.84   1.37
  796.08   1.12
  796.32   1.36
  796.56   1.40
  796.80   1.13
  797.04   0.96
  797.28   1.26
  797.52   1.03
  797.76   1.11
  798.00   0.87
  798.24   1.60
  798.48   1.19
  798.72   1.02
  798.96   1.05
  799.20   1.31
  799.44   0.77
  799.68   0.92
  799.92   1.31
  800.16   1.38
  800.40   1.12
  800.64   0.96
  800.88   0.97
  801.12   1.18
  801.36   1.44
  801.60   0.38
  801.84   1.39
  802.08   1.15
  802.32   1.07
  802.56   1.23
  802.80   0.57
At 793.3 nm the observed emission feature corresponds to [N II] 6583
